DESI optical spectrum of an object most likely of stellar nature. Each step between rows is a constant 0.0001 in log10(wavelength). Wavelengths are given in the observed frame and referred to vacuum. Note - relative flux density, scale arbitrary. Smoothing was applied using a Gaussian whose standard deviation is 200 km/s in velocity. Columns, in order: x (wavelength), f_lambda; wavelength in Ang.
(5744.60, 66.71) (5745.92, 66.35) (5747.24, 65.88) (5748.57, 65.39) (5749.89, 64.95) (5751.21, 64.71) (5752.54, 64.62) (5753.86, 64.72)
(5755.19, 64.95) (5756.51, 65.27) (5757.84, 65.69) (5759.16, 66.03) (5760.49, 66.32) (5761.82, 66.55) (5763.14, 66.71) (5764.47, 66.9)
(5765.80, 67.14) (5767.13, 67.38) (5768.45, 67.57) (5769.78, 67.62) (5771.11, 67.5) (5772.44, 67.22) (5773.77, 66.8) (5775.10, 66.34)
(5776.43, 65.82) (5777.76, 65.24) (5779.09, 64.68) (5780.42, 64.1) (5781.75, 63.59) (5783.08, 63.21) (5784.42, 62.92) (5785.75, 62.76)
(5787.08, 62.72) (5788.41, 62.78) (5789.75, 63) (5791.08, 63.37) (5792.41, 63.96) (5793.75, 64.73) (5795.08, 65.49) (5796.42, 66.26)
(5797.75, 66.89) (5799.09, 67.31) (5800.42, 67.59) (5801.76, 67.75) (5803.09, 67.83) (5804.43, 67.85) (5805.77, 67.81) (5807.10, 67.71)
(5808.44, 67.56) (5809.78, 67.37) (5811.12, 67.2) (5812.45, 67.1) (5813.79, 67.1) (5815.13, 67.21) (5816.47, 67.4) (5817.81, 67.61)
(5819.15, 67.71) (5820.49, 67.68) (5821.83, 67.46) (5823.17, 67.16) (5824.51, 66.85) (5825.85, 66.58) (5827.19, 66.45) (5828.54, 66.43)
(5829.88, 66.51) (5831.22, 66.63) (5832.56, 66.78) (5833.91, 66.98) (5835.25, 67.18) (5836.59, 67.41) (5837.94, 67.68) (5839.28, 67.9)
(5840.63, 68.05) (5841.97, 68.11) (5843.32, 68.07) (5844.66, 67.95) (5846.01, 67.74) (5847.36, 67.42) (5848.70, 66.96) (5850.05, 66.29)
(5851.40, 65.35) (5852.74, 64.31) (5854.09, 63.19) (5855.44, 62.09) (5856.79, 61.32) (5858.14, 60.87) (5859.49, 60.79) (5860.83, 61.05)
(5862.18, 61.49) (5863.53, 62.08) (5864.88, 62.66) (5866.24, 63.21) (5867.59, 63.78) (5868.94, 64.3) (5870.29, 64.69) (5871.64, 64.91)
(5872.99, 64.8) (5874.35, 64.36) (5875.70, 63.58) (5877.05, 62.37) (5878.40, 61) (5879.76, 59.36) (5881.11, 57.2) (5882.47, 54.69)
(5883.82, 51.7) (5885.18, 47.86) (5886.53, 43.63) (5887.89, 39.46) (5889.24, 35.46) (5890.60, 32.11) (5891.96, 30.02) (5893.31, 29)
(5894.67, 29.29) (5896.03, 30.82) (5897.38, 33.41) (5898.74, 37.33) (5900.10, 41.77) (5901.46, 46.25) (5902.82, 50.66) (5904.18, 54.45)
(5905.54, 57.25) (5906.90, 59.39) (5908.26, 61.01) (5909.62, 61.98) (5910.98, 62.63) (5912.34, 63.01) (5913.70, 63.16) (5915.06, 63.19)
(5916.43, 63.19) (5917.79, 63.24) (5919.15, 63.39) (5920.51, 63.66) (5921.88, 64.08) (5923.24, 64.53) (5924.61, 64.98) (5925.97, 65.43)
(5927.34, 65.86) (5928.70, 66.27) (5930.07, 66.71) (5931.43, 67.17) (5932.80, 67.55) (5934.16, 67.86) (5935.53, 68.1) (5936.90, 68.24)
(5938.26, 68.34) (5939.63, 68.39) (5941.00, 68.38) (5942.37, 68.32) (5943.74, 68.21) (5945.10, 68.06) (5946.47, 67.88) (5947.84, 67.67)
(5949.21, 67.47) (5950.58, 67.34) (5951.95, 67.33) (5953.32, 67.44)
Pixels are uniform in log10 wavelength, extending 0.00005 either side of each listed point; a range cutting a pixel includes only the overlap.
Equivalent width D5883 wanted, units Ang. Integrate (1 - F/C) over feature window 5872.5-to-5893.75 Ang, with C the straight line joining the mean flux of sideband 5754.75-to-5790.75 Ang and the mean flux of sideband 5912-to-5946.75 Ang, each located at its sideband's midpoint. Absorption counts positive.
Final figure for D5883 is 5.2 Ang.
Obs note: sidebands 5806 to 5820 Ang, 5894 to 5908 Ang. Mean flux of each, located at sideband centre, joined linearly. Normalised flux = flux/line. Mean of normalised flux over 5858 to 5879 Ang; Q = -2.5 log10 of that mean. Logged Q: -0.19 mag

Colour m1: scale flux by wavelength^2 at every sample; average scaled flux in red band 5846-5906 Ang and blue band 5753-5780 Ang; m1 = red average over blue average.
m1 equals 0.8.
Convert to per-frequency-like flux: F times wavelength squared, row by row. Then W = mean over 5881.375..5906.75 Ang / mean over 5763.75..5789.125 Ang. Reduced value 0.7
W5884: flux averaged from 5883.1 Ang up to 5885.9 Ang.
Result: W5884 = 49.8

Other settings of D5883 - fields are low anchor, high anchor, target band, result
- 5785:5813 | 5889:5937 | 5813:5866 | -3.1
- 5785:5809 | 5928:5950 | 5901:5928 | 2.5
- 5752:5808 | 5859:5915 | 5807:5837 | -3.1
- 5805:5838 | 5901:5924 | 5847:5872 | 0.4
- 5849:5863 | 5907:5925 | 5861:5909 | 8.6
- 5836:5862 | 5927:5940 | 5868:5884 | 1.1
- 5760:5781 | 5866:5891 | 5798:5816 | -1.3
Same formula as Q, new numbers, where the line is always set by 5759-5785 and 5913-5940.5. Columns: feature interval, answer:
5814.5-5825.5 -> -0.02 mag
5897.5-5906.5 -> 0.36 mag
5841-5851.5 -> -0.02 mag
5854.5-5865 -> 0.07 mag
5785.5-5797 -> 0.03 mag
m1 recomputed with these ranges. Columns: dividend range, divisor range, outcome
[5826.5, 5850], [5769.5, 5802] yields 1.05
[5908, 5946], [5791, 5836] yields 1.02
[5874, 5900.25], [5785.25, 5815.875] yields 0.70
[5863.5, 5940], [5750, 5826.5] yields 0.89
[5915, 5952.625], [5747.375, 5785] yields 1.07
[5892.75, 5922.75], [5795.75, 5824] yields 0.81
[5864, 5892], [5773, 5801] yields 0.88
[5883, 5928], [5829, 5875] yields 0.81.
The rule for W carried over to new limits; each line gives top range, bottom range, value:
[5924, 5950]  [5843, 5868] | 1.08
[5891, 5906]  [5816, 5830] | 0.61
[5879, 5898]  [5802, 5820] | 0.62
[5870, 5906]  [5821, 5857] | 0.74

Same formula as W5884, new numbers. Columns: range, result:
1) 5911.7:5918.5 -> 63.2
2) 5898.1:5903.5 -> 44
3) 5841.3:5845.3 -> 68.1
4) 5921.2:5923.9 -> 64.4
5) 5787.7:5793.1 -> 63.2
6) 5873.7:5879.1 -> 62.8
